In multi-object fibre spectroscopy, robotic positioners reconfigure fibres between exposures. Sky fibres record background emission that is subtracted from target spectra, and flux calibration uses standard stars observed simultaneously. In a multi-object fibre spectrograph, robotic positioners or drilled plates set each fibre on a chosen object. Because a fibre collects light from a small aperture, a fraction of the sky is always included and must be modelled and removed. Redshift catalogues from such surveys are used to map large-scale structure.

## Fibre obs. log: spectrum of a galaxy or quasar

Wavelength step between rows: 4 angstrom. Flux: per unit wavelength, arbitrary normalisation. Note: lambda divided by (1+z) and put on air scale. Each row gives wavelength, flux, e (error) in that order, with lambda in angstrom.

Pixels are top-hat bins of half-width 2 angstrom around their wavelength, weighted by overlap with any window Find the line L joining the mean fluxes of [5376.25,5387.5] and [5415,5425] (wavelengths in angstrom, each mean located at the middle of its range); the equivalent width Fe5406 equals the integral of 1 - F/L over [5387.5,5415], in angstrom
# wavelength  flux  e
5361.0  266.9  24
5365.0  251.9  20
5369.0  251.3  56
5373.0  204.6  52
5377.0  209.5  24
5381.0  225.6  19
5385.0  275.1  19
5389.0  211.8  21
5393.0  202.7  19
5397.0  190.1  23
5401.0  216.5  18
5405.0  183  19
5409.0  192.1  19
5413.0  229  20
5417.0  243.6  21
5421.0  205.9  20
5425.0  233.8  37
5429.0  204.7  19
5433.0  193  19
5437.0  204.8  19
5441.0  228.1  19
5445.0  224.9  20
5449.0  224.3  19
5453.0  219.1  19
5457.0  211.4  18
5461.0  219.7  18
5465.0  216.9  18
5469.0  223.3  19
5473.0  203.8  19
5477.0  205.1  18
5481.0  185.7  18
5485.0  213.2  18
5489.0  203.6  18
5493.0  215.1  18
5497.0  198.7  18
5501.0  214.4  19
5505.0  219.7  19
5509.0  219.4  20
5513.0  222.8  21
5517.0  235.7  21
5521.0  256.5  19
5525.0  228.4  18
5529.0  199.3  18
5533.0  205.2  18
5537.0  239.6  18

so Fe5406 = 3.4 angstrom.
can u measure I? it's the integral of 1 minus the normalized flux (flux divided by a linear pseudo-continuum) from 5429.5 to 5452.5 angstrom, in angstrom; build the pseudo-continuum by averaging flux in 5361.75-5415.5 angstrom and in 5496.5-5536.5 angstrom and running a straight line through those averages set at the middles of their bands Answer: 0.6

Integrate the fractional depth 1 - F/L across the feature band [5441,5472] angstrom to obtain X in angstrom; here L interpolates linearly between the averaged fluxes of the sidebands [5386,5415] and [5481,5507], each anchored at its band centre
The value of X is -1.8 angstrom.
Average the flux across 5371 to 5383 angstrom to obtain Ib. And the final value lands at 213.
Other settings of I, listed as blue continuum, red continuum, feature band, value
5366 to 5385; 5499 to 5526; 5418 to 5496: 5.5 angstrom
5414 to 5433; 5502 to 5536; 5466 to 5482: 1.1 angstrom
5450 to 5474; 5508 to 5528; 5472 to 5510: 2.8 angstrom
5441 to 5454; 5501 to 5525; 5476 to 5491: 1.7 angstrom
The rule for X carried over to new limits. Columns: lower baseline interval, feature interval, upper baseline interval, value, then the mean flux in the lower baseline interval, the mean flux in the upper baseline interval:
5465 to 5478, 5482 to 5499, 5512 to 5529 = 1.0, 212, 232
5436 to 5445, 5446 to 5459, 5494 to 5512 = 0.0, 220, 214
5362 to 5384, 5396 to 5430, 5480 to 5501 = 1.7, 232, 205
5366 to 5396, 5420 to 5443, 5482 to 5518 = 0.9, 225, 214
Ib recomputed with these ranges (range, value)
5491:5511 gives 213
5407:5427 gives 221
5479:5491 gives 201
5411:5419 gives 236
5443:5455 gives 223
